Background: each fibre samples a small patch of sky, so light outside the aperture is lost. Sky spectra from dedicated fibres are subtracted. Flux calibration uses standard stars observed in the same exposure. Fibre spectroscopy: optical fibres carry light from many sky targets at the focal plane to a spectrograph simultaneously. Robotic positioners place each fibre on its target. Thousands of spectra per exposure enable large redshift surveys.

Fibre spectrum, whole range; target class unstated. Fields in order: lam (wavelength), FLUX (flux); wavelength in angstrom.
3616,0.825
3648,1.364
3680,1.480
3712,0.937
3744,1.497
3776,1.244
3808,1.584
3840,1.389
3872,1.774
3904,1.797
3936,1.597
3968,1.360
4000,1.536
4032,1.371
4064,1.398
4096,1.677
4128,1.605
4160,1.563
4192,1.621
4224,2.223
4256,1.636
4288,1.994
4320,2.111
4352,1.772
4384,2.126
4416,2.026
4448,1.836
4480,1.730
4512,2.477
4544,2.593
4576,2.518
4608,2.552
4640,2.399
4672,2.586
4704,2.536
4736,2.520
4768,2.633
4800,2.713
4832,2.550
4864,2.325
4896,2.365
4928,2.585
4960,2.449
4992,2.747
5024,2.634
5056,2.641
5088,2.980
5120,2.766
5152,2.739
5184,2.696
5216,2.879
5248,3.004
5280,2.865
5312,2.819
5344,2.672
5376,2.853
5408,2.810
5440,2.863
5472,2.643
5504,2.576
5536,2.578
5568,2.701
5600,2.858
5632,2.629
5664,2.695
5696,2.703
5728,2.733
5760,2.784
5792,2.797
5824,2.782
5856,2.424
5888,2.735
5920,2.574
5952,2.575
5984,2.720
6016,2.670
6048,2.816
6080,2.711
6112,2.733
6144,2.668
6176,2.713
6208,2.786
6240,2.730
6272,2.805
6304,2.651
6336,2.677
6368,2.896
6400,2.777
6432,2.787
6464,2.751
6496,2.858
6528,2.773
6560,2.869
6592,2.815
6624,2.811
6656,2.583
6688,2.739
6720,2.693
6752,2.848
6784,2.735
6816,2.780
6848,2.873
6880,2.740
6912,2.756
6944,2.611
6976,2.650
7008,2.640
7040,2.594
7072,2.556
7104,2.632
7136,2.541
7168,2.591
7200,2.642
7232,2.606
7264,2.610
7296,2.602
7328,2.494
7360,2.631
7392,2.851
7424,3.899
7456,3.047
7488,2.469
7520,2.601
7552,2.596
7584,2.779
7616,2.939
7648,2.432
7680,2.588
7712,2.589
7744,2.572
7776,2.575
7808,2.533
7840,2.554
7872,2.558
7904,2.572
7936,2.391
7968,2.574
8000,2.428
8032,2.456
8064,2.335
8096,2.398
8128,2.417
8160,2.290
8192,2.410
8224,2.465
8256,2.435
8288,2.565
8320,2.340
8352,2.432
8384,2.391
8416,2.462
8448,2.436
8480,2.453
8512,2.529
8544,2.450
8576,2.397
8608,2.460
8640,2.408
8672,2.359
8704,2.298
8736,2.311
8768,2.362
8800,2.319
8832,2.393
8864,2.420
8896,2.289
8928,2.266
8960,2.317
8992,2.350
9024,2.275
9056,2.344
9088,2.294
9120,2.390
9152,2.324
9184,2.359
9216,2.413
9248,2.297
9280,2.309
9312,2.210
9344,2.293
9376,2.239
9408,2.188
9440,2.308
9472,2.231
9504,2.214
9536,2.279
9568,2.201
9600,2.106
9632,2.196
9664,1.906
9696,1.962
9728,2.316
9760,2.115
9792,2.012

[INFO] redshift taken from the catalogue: 0.13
